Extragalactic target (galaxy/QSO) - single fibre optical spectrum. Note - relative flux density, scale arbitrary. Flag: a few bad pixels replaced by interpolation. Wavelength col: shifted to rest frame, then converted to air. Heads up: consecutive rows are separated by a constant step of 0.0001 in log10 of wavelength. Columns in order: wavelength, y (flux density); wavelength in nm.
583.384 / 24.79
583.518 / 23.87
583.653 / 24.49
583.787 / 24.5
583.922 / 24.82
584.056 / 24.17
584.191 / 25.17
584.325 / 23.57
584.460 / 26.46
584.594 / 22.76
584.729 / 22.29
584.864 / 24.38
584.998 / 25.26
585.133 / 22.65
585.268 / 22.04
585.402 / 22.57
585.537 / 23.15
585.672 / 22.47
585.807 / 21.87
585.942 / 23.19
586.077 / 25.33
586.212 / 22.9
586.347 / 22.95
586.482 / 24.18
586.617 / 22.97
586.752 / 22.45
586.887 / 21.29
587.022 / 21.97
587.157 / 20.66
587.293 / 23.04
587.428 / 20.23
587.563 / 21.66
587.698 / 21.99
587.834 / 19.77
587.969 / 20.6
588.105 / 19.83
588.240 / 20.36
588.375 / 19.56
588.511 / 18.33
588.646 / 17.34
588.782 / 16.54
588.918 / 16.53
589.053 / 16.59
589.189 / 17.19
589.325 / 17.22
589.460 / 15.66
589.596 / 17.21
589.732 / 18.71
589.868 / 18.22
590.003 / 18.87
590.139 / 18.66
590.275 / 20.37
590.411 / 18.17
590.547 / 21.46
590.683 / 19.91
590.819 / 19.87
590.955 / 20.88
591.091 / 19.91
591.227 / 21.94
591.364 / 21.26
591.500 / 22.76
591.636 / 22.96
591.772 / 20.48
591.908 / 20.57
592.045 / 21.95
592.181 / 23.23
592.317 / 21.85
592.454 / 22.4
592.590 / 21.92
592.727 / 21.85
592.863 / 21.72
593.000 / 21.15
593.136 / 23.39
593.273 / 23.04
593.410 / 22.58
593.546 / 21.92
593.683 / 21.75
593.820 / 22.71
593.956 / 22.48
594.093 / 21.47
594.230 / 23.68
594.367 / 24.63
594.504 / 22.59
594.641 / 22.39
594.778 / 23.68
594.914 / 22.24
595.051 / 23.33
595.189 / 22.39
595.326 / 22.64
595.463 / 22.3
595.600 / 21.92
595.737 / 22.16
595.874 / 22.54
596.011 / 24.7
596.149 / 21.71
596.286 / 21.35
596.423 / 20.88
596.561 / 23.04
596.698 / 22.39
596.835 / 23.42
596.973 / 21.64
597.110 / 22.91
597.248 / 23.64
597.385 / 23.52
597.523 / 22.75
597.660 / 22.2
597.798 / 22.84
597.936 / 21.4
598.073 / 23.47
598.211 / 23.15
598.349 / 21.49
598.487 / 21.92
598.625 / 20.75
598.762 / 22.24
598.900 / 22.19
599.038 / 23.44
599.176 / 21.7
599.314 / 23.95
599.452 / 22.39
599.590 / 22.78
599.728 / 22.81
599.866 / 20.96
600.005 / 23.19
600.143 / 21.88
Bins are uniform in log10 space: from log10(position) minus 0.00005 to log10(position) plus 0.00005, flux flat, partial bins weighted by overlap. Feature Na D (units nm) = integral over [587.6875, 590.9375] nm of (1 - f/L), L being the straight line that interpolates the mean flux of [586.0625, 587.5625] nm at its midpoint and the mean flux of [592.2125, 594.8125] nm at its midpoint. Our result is 0.54 nm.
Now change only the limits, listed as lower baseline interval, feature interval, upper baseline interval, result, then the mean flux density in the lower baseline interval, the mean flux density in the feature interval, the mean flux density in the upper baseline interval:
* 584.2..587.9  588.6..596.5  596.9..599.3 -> 0.543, 22.8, 21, 22.5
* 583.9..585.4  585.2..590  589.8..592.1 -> 0.408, 23.9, 20.4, 20.5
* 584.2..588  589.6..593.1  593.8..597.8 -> 0.292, 22.7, 20.8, 22.7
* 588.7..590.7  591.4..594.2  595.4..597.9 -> -0.292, 18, 22.1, 22.5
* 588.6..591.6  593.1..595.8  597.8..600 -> -0.268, 18.9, 22.7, 22.3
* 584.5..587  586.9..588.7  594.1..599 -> 0.197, 23.1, 20.5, 22.6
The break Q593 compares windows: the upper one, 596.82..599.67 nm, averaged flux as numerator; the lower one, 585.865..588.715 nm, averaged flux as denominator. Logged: 1.05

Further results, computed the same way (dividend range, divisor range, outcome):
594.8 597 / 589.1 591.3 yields 1.18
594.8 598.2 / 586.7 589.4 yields 1.15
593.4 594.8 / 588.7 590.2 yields 1.30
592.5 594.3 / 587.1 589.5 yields 1.17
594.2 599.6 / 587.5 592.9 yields 1.14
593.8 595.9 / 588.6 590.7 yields 1.26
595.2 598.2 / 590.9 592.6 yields 1.04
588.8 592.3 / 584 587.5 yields 0.85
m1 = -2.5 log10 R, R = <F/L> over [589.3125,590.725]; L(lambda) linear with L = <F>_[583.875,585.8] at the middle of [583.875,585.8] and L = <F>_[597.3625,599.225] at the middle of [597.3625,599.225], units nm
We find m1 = 0.235 mag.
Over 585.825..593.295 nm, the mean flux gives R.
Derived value 20.6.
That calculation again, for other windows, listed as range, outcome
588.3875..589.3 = 17.2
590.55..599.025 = 22.2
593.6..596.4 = 22.6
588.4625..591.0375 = 18.3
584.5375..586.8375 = 23.1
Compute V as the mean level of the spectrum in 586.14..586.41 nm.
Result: 23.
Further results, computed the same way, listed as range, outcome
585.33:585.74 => 22.7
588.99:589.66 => 16.8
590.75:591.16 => 20.2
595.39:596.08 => 22.7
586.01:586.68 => 23.7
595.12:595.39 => 22.5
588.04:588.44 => 20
